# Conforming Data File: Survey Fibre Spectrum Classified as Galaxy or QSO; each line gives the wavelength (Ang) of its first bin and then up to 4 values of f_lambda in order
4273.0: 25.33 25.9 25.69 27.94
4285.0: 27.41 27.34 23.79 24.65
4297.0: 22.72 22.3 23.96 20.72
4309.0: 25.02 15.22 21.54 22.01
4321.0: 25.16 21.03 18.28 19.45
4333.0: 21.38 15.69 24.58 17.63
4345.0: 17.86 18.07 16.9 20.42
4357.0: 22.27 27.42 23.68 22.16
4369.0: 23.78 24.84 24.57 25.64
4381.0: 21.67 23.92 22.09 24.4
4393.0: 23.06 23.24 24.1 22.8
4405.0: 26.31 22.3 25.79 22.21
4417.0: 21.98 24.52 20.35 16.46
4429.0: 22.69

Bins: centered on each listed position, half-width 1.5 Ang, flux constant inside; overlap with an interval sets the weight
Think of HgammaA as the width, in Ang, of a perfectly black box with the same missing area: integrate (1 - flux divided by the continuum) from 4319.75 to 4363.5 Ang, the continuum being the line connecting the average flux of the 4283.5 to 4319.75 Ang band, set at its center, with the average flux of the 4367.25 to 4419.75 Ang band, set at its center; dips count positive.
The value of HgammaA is 5.2 Ang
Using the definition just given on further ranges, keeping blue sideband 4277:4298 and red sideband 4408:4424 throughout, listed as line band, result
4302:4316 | 2.3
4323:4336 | 2.8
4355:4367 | 0.2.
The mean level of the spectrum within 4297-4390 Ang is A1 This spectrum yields 21.7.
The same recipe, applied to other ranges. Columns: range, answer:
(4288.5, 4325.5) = 22.5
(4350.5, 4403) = 23.3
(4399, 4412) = 24.2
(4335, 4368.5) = 20.8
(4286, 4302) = 24.3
